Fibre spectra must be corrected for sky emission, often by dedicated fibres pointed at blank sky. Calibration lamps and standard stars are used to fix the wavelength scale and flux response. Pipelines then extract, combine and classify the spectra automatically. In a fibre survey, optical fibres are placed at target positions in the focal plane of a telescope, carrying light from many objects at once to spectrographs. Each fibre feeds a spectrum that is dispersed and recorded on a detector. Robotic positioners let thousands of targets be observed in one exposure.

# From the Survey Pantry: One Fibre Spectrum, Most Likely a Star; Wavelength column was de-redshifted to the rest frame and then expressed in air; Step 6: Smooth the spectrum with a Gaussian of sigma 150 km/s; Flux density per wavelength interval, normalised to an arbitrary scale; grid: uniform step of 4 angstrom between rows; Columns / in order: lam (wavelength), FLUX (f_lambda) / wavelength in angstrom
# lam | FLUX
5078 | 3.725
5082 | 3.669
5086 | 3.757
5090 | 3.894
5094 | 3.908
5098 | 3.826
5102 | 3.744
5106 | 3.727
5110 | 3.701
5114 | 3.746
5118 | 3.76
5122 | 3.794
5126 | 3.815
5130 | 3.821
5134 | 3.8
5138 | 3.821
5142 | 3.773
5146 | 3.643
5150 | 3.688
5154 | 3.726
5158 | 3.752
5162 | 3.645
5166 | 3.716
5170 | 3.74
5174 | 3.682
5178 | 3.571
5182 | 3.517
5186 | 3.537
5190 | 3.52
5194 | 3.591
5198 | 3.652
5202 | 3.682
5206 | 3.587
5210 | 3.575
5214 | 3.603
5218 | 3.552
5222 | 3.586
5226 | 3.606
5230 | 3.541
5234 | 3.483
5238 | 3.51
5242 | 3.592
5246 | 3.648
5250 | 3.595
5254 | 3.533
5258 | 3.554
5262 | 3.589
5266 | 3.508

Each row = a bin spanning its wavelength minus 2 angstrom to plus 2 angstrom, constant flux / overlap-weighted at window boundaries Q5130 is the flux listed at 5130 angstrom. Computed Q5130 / 3.821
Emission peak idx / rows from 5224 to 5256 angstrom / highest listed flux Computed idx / 3.648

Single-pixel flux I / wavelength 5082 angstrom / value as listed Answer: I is 3.669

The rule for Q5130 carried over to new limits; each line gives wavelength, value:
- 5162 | 3.645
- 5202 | 3.682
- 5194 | 3.591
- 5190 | 3.52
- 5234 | 3.483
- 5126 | 3.815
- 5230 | 3.541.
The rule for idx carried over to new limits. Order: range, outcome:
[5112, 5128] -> 3.815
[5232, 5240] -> 3.51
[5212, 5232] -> 3.606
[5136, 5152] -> 3.821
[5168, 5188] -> 3.74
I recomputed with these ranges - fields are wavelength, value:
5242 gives 3.592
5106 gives 3.727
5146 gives 3.643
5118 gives 3.76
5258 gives 3.554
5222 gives 3.586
